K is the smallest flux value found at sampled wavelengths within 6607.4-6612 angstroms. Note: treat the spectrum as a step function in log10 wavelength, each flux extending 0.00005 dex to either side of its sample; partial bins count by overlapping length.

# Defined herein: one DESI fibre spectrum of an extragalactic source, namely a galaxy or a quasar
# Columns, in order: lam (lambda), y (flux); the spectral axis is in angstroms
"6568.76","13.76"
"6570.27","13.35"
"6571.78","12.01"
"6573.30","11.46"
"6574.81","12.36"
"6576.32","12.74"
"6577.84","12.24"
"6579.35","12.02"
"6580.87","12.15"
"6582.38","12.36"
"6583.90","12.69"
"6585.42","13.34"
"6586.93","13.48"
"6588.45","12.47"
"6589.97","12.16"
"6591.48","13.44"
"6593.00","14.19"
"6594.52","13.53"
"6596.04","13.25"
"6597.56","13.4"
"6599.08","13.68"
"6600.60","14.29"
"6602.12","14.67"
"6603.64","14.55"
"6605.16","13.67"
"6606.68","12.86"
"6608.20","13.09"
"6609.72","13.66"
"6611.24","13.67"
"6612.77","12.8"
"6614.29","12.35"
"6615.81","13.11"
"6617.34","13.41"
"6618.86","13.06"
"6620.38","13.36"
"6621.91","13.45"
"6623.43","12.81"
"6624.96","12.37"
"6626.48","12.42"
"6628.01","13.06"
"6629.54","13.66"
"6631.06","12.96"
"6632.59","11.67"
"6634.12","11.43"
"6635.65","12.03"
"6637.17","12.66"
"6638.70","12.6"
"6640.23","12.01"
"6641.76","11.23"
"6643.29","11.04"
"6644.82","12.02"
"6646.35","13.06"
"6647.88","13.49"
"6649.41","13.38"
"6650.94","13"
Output 13.09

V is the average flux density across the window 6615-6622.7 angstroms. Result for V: 13.3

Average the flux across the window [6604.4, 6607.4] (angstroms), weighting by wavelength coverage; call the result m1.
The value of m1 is 13.3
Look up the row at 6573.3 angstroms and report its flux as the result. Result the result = 11.46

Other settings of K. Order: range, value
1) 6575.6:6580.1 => 12.02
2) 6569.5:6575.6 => 11.46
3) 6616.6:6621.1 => 13.06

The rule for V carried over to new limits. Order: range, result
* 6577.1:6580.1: 12.1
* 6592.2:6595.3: 13.8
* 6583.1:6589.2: 13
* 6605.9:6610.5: 13.2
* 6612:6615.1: 12.6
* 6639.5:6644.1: 11.4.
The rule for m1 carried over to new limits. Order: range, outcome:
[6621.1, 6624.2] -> 13.1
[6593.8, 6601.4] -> 13.6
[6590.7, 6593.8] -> 13.8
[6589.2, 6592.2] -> 12.8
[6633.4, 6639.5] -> 12.2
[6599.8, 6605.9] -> 14.3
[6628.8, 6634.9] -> 12.4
